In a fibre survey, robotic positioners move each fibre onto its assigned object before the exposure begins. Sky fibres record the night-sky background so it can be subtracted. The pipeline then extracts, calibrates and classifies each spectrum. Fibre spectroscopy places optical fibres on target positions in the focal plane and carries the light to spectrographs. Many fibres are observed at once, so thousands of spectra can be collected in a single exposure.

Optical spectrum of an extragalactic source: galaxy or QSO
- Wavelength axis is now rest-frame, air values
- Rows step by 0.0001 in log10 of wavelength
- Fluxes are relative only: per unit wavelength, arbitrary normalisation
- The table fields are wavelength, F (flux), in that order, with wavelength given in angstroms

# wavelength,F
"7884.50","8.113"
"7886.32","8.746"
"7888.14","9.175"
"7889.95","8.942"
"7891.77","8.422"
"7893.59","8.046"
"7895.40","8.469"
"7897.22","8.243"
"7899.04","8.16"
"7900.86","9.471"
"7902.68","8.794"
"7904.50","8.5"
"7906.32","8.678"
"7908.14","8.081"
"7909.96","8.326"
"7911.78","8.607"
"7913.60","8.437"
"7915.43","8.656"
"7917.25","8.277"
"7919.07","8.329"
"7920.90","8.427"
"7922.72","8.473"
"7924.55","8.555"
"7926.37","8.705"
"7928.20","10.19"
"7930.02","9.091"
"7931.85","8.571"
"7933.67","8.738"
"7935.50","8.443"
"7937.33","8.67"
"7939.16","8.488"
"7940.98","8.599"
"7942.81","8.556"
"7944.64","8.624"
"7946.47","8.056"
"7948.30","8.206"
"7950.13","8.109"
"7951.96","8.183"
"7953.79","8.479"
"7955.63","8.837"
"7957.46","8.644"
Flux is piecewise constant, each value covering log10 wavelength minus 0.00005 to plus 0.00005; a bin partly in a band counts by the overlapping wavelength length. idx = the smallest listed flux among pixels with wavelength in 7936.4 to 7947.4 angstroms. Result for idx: 8.056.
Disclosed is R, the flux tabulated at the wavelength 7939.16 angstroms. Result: 8.488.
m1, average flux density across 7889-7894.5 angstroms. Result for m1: 8.49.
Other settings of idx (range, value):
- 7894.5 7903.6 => 8.16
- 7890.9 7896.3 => 8.046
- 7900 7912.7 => 8.081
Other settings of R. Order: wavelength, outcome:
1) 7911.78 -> 8.607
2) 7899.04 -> 8.16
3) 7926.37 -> 8.705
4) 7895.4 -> 8.469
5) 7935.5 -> 8.443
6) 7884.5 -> 8.113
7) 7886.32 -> 8.746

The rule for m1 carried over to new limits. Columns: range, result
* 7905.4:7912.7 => 8.43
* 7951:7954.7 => 8.33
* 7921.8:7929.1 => 8.98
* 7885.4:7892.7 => 8.81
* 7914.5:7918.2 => 8.46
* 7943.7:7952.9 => 8.24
